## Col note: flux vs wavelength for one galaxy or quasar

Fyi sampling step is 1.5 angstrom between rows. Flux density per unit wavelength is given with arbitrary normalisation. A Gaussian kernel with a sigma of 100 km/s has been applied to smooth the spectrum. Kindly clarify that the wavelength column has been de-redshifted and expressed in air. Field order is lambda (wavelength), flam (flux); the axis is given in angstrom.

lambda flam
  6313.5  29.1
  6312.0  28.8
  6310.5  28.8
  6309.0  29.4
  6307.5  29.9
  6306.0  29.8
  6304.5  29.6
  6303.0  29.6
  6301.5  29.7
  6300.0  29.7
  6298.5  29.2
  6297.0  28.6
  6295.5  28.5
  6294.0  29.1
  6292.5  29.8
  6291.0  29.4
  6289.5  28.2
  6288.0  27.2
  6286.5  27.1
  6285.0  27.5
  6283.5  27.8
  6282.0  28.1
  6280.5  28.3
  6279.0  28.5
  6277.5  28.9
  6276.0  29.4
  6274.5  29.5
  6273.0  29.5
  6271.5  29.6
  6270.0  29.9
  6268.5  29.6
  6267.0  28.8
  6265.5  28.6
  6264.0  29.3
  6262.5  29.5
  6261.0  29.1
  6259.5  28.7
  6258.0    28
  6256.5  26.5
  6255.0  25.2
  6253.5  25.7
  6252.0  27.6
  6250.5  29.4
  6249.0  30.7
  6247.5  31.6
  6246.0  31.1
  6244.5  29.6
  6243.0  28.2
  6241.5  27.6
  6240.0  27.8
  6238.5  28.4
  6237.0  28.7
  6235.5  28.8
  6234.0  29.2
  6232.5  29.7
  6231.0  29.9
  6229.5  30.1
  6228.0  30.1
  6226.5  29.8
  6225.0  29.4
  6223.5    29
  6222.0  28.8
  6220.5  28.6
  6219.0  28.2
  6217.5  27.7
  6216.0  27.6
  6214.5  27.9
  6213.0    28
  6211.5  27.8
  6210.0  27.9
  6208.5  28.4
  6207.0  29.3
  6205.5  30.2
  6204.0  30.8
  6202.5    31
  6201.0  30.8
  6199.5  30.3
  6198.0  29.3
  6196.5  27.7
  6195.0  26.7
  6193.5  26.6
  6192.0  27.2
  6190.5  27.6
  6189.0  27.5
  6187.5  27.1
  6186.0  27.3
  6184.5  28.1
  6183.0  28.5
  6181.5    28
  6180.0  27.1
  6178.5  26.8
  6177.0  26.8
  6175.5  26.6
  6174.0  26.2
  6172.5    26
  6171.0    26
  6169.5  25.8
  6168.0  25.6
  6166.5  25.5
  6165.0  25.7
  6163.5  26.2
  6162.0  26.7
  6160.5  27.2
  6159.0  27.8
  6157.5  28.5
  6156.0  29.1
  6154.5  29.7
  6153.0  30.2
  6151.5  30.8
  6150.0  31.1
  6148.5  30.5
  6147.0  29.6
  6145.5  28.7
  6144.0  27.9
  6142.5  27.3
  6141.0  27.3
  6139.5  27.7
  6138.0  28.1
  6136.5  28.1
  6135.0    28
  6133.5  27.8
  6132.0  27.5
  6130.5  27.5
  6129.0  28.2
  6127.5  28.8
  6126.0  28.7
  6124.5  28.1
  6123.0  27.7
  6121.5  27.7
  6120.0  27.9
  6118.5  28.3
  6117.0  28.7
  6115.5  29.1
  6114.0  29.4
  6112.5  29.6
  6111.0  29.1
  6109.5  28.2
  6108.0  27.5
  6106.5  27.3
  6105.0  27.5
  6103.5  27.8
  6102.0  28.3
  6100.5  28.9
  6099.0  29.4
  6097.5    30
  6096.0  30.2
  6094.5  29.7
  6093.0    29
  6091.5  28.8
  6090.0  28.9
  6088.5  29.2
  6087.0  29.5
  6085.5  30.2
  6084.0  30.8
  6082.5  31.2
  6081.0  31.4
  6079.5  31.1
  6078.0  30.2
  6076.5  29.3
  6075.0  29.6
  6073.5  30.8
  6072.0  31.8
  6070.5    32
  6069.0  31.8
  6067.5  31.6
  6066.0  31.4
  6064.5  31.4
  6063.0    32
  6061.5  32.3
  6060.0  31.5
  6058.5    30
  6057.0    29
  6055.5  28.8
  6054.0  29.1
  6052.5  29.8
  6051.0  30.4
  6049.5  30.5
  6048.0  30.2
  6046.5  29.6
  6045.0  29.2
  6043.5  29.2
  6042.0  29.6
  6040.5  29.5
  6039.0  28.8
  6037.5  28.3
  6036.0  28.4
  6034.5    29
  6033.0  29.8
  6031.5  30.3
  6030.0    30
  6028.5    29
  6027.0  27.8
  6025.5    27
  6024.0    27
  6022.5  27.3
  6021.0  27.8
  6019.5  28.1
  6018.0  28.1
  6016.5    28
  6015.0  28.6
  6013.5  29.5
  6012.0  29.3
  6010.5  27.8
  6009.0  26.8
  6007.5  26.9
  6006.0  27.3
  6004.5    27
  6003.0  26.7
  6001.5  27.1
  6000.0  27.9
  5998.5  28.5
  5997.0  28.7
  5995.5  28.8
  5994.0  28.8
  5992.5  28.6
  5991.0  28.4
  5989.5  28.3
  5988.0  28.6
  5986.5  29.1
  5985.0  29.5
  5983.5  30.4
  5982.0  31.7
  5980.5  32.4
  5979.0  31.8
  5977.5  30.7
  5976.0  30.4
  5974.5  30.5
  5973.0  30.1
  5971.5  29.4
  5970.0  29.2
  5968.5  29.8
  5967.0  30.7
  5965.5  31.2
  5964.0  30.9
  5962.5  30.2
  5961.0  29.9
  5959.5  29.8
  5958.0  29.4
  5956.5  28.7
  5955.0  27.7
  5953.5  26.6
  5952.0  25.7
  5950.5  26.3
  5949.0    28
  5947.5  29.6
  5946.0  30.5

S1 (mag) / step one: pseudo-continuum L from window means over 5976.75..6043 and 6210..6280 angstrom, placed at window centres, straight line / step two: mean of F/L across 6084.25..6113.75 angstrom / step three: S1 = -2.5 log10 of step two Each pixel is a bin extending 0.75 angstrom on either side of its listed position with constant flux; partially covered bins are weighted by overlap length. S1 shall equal -0.01 mag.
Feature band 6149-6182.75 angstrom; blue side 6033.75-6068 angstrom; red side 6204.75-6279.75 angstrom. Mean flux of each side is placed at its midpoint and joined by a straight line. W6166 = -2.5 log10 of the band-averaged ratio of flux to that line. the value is 0.07 mag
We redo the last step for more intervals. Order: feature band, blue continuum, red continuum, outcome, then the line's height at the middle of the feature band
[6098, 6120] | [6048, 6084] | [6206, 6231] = 0.061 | 30.2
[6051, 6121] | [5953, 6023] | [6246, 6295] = -0.032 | 28.9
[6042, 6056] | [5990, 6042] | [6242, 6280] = -0.048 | 28.4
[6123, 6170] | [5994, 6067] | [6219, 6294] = 0.031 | 28.9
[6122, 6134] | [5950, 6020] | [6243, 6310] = 0.033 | 28.9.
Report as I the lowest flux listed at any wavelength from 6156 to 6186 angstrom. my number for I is 25.5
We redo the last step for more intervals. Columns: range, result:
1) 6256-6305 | 26.5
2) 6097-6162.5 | 26.7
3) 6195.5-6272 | 25.2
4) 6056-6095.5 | 28.8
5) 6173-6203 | 26.2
